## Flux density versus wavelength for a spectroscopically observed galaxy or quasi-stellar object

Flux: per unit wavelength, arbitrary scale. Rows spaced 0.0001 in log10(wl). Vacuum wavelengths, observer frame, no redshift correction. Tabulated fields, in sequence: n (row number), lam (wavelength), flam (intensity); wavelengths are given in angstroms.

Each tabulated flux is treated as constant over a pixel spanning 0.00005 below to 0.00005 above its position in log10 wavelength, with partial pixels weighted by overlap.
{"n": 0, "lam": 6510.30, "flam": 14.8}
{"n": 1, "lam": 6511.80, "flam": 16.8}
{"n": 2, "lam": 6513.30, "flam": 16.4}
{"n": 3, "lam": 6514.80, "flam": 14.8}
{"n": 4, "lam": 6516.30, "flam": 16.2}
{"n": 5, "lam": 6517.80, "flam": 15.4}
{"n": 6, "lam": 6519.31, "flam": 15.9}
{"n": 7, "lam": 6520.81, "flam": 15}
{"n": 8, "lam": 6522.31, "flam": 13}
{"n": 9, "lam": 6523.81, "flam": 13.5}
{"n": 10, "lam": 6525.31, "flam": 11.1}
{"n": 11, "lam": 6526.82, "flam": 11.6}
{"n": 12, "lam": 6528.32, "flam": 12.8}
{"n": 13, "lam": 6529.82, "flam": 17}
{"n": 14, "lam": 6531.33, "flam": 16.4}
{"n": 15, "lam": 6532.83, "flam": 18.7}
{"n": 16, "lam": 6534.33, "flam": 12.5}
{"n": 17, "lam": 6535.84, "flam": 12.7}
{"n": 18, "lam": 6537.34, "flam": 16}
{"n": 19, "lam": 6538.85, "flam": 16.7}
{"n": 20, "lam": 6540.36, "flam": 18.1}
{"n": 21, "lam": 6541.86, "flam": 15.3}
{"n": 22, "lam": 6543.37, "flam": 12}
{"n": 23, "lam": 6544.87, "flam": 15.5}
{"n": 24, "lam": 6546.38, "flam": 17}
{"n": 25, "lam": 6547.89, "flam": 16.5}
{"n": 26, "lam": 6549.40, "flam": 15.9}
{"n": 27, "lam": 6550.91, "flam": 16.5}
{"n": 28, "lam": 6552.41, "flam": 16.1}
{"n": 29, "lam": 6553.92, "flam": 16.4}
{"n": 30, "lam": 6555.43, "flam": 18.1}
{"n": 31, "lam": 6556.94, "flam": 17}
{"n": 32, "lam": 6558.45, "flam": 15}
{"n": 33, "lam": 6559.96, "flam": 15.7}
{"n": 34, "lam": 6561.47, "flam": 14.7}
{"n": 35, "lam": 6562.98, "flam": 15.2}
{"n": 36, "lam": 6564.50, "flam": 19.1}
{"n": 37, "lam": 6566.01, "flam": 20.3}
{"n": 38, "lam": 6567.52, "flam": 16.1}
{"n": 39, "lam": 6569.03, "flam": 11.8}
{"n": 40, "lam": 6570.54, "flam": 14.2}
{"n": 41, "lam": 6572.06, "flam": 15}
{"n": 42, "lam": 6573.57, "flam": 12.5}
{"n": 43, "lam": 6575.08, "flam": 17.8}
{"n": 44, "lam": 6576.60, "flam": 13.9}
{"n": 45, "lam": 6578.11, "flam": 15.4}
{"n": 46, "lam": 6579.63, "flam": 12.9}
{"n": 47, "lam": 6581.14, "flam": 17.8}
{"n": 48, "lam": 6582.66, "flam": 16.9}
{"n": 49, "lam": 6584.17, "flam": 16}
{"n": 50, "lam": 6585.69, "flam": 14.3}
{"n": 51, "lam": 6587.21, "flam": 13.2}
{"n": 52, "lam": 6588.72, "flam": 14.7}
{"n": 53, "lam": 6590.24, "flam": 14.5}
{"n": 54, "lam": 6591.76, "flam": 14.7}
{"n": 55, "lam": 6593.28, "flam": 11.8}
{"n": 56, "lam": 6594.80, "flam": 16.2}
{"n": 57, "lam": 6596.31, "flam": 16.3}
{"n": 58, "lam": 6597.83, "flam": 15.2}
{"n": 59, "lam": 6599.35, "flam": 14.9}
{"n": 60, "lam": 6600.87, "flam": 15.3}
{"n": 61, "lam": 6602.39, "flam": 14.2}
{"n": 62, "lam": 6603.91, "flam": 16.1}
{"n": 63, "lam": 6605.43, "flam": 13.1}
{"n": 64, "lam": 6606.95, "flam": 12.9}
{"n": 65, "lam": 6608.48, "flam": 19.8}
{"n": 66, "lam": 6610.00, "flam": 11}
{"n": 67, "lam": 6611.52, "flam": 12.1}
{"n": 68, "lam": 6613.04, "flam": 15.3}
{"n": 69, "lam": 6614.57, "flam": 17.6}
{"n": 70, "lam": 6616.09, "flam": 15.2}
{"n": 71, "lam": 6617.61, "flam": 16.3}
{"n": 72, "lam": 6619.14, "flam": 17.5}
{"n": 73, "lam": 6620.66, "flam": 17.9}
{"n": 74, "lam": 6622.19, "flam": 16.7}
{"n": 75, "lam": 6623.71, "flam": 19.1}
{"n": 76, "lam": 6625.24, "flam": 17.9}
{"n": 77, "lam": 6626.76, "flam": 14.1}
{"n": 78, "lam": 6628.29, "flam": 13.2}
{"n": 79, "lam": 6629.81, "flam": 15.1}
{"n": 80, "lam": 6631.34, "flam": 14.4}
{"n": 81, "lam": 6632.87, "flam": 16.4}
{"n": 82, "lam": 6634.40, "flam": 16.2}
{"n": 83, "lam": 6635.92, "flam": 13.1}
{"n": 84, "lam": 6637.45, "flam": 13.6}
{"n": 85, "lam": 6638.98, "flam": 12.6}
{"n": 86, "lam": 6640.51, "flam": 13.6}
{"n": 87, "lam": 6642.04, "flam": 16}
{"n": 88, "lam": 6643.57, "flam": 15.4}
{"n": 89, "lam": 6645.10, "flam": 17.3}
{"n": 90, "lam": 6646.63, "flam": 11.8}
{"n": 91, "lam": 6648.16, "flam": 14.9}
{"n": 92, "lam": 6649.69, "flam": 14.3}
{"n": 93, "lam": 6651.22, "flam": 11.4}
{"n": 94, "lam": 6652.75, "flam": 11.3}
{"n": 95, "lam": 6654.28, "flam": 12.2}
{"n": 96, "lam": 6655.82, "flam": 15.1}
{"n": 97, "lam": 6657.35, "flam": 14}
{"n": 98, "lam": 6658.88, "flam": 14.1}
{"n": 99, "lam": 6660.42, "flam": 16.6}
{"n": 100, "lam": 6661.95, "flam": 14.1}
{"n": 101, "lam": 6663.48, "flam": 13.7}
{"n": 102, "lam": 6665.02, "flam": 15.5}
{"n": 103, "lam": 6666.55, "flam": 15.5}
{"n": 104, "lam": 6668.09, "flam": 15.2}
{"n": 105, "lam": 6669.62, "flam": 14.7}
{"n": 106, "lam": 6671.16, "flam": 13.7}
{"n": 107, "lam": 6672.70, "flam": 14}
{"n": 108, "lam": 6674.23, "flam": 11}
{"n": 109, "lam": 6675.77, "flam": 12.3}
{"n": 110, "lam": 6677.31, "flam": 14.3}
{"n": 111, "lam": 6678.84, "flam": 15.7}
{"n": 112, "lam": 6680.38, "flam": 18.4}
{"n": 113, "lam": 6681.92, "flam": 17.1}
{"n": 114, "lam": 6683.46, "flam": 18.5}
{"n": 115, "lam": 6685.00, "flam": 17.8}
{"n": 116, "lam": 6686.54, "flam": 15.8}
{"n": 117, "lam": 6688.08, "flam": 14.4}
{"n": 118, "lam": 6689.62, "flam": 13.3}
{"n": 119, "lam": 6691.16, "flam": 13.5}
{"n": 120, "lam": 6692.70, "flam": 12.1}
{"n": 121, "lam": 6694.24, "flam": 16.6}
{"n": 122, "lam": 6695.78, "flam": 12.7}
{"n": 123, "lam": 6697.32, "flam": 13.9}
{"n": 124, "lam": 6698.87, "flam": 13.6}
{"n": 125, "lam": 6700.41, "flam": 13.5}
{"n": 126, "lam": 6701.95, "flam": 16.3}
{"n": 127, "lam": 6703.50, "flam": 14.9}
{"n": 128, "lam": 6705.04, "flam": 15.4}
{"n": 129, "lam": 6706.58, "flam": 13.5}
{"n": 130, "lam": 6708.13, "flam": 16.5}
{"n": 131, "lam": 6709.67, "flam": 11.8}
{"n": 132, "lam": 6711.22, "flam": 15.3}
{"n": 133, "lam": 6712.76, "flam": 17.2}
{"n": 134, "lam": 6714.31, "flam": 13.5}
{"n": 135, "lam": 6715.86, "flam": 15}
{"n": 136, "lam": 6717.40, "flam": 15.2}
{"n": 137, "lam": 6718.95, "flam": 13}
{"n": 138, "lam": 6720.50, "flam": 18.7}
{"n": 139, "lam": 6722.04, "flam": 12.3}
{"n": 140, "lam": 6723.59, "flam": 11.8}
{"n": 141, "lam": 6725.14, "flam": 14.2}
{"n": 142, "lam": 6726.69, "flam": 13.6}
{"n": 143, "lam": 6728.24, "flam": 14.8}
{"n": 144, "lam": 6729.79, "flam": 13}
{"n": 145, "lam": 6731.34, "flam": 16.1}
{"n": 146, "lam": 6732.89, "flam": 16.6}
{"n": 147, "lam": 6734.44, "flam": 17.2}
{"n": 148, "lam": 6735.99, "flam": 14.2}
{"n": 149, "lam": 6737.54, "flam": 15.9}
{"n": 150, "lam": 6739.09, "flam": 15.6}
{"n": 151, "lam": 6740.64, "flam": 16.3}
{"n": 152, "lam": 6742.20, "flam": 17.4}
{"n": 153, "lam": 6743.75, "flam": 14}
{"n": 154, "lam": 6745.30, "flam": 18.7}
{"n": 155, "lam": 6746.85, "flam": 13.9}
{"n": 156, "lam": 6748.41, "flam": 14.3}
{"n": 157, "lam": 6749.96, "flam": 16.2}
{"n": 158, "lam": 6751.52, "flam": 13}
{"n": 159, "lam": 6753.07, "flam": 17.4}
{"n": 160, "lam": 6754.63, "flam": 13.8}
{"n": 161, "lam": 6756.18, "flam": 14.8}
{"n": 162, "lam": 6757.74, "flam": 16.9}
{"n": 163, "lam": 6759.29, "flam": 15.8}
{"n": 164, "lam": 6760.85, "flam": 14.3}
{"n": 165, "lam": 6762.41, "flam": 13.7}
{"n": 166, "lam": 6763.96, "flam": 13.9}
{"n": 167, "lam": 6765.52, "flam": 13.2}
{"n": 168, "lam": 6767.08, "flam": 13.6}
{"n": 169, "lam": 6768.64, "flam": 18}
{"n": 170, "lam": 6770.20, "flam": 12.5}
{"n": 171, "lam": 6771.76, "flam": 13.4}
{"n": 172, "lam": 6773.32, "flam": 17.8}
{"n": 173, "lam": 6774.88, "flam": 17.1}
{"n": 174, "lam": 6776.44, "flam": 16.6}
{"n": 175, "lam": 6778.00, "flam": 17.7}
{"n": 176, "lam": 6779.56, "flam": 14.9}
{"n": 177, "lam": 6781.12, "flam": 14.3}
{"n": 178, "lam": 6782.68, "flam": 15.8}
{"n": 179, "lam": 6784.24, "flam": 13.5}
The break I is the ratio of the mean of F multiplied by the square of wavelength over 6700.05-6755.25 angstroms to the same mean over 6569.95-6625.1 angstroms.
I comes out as 1.02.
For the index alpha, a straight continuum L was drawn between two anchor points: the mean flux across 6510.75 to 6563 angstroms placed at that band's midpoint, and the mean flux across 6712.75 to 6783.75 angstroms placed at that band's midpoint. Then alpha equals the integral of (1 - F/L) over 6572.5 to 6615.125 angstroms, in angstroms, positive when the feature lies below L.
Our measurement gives 1.2 angstroms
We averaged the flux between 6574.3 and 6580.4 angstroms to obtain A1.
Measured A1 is 15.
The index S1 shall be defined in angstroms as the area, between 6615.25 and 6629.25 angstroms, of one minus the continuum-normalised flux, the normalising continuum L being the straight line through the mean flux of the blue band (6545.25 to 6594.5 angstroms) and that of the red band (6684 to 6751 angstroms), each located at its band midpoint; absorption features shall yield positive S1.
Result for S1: -1.0 angstroms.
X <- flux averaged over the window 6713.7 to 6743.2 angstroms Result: 15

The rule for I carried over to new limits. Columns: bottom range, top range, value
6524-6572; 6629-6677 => 0.94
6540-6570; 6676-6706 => 0.98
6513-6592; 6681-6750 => 1.03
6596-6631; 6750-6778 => 1.02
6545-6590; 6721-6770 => 1.01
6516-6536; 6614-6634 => 1.16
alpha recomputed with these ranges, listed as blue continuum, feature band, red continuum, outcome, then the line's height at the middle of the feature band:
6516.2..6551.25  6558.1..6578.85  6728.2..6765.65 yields -0.6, 15.1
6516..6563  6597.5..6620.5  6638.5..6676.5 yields -1.0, 14.5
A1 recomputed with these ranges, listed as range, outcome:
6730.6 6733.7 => 16.4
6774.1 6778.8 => 17.1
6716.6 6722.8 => 14.8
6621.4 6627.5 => 17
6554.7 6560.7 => 16.4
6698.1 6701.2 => 13.6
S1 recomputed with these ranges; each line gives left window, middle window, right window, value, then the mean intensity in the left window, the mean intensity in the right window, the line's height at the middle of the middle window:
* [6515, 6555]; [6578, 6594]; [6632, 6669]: 0.1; 15.2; 14.3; 14.8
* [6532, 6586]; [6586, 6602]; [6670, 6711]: 0.8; 15.7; 14.6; 15.4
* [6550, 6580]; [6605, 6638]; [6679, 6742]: 0.0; 15.7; 15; 15.4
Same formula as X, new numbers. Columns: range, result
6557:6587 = 15.5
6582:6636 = 15.3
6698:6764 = 15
